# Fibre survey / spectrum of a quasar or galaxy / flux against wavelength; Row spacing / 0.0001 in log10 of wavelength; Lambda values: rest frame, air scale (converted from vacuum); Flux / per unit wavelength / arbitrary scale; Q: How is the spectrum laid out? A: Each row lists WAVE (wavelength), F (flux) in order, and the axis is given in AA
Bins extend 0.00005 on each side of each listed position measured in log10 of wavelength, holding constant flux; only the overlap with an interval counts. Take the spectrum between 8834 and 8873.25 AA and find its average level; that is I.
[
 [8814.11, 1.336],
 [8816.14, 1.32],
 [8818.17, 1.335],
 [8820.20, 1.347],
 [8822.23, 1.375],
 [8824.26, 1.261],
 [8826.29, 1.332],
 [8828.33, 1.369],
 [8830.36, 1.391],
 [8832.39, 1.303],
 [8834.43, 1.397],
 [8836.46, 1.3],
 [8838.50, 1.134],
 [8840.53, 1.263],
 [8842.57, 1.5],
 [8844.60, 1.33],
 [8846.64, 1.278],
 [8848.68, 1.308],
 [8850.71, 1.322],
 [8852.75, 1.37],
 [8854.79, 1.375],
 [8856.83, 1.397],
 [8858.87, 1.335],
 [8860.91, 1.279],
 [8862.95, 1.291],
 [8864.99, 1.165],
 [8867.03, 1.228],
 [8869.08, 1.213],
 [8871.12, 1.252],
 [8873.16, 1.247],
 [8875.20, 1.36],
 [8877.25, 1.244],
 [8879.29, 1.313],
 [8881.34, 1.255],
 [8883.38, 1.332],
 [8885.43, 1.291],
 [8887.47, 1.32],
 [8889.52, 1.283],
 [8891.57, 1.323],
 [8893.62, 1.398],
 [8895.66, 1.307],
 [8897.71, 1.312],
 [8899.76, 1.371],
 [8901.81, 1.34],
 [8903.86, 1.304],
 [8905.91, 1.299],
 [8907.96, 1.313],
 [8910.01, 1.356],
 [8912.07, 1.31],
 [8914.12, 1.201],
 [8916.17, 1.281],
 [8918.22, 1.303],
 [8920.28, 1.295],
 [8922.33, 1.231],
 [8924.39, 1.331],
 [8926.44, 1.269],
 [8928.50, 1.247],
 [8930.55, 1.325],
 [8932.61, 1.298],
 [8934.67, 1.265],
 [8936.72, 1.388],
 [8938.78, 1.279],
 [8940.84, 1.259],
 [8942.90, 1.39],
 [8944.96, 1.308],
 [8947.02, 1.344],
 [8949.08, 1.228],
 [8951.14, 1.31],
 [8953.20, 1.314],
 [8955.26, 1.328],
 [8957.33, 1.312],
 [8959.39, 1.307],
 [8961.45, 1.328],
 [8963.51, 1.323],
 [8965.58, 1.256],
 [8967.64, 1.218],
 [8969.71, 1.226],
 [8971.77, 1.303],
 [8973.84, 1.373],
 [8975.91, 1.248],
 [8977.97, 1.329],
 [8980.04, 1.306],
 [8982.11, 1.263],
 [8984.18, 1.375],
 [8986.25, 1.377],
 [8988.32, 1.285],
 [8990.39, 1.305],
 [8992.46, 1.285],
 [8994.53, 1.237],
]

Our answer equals 1.3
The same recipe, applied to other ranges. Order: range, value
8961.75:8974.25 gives 1.28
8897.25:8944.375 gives 1.3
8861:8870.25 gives 1.23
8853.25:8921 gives 1.3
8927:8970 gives 1.3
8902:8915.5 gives 1.3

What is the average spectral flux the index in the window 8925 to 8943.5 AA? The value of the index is 1.3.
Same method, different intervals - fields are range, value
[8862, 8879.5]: 1.25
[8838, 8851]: 1.31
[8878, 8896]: 1.31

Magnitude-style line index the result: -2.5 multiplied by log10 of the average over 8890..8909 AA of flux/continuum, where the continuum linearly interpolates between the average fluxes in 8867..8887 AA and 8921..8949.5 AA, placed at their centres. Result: -0.04 mag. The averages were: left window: 1.28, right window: 1.3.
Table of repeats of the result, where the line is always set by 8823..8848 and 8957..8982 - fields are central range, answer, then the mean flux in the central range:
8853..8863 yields -0.02 mag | 1.34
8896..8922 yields 0.00 mag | 1.3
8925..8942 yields 0.01 mag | 1.29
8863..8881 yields 0.05 mag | 1.25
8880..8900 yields -0.01 mag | 1.32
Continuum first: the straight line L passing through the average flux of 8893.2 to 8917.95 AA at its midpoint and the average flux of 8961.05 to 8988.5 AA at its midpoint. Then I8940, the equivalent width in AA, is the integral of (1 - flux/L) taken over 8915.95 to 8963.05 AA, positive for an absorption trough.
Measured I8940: 0.18 AA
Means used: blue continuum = 1.31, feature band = 1.3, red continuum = 1.3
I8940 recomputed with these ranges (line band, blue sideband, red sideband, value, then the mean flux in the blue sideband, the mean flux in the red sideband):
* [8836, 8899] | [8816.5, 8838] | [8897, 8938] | 0.91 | 1.34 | 1.3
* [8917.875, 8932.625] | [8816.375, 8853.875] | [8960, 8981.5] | 0.20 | 1.33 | 1.29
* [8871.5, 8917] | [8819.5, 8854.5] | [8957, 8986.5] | 0.36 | 1.33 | 1.3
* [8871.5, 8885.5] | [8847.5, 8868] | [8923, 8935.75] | 0.13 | 1.31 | 1.29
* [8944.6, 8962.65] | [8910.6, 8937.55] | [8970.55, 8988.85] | -0.07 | 1.29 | 1.32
